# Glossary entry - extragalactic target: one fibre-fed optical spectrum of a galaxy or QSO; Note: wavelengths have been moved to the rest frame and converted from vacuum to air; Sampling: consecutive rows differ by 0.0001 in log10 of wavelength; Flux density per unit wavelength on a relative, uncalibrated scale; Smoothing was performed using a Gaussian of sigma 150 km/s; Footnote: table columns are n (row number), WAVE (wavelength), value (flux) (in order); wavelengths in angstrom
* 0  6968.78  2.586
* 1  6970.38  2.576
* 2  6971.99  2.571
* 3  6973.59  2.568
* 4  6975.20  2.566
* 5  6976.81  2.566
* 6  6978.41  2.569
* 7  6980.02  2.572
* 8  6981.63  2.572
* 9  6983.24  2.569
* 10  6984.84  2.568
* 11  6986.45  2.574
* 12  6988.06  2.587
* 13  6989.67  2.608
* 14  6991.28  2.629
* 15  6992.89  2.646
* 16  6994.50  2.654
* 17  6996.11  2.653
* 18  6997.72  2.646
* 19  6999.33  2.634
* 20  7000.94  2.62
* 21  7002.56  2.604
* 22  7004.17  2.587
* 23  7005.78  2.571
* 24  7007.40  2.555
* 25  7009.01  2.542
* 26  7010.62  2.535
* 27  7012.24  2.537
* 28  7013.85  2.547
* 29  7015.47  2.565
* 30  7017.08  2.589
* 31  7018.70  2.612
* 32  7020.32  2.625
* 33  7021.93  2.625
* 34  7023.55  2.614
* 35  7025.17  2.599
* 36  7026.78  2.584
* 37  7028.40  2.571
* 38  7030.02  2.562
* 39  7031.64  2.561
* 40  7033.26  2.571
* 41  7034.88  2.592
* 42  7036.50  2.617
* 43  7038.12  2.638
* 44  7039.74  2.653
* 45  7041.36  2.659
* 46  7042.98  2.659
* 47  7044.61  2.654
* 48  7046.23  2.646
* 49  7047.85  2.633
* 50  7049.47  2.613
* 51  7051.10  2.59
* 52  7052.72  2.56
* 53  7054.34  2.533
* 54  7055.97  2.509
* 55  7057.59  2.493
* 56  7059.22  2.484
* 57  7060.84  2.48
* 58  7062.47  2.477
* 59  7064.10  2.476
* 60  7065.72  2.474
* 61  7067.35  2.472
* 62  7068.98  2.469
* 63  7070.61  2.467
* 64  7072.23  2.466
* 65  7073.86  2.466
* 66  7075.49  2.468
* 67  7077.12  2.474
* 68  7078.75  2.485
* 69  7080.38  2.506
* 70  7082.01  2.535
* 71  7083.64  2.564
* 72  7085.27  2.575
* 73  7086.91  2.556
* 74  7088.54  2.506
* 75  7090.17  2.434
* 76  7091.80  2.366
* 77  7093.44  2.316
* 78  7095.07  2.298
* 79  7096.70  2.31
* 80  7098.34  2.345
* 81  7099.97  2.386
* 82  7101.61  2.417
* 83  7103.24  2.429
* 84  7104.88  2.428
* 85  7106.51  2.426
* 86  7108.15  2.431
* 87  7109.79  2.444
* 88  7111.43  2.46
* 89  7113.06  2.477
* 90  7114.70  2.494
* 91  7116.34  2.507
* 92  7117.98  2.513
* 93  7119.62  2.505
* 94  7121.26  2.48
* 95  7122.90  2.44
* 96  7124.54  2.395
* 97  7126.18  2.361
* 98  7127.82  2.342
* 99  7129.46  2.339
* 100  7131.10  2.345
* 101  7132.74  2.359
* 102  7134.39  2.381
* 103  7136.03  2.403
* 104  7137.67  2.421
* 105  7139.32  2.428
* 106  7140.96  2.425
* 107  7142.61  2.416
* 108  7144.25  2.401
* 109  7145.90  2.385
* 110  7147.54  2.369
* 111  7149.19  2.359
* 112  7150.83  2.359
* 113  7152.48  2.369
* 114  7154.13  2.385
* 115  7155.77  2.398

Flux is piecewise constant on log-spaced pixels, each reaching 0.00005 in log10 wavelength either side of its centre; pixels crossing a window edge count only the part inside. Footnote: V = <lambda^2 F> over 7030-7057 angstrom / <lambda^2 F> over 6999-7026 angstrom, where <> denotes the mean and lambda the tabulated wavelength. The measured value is 1.0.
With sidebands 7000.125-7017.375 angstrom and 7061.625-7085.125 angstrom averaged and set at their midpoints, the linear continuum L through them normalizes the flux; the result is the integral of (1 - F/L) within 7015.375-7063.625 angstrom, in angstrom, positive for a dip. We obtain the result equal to -1.1 angstrom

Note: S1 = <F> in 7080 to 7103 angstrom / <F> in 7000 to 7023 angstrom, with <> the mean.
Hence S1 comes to 0.94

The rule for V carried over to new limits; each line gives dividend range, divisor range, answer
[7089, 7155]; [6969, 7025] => 0.96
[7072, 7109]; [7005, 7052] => 0.96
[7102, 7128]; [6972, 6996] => 0.98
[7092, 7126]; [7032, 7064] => 0.96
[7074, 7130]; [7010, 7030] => 0.97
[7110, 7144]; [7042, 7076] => 0.98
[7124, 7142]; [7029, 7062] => 0.94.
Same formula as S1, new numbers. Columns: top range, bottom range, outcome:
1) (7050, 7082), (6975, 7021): 0.96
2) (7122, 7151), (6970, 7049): 0.92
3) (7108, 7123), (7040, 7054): 0.94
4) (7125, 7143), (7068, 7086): 0.95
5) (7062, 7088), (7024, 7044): 0.96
